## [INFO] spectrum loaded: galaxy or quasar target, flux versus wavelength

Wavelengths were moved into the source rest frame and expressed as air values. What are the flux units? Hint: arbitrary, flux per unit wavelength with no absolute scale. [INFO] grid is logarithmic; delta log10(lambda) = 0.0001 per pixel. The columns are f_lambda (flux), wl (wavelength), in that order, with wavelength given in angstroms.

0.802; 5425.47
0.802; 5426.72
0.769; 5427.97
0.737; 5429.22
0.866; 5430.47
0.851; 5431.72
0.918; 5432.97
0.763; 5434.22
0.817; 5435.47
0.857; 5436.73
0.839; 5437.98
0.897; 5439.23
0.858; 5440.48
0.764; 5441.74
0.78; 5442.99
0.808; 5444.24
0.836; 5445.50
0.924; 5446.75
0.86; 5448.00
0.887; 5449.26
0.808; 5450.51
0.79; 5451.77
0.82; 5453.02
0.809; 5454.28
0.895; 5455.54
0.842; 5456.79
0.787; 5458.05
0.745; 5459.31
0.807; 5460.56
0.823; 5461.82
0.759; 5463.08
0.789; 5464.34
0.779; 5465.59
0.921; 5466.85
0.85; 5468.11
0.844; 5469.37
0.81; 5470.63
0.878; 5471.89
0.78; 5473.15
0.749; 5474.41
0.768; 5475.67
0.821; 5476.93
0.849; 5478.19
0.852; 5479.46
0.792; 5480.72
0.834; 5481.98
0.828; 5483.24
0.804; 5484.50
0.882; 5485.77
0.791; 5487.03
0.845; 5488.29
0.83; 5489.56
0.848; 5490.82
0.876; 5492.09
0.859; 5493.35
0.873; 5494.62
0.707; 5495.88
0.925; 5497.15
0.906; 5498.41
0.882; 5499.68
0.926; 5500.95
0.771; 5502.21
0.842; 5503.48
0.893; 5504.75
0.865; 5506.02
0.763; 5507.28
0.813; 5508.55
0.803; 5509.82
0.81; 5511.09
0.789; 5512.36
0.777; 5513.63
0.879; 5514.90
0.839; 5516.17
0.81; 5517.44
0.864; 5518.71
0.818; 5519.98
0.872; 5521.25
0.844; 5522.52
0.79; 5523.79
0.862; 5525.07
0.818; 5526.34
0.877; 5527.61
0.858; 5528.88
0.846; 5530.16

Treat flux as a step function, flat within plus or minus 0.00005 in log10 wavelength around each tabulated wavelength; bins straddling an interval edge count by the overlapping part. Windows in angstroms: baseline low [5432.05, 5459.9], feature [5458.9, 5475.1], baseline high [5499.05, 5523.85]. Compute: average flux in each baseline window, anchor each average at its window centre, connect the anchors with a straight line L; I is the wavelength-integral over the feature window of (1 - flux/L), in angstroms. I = 0.4 angstroms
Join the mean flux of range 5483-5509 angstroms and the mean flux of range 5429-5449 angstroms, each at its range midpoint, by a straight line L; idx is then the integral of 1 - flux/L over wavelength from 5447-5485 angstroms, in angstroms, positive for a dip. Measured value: 0.96 angstroms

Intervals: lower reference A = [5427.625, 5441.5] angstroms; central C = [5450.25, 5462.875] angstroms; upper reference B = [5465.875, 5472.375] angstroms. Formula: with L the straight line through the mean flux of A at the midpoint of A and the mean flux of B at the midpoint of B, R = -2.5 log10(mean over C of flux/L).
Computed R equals 0.05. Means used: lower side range 0.833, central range 0.811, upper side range 0.855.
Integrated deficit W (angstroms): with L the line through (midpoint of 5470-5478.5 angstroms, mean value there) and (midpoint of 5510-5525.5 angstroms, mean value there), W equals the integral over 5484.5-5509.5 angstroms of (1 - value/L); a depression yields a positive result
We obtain -0.8 angstroms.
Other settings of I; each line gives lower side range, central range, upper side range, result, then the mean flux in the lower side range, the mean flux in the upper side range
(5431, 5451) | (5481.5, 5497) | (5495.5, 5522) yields 0.08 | 0.842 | 0.837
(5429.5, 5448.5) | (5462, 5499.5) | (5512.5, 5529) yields 0.40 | 0.841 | 0.837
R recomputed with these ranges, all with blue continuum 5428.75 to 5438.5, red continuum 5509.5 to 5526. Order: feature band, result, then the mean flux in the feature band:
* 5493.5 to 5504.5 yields -0.03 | 0.855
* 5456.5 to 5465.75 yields 0.05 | 0.79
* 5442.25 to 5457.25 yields -0.01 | 0.838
